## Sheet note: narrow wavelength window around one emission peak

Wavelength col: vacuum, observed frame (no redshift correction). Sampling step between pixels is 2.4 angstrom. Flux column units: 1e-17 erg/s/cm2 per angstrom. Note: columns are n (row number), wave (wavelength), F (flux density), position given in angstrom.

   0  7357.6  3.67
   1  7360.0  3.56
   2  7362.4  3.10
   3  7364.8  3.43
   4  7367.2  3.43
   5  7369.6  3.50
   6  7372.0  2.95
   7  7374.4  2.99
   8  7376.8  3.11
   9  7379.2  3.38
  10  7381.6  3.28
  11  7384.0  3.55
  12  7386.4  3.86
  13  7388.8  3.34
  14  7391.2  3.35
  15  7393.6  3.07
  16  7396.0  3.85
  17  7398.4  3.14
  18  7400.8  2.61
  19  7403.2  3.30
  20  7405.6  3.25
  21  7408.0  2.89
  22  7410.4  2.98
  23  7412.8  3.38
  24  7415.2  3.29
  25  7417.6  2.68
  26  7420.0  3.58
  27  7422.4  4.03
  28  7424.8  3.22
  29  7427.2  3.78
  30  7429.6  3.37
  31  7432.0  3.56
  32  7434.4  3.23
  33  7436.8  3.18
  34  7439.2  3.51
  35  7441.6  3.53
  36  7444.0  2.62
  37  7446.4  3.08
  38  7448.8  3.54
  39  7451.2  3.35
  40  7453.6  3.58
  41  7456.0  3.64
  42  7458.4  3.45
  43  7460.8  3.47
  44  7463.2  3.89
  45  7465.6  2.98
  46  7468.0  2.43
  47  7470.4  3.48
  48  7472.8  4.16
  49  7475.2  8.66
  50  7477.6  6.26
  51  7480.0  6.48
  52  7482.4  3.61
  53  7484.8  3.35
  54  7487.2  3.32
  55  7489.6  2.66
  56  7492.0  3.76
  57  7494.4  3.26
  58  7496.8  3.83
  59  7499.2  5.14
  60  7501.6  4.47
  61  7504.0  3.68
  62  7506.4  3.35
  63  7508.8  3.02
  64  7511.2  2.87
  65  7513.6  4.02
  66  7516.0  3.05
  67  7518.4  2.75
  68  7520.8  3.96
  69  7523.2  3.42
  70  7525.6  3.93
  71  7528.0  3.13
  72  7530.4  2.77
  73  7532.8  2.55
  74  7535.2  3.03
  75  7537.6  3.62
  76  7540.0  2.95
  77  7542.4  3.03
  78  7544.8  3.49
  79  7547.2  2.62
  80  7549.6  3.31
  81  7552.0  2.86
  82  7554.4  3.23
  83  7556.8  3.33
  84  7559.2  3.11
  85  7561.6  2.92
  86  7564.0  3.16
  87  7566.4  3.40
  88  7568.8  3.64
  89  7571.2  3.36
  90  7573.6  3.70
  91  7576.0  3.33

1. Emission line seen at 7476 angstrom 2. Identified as Halpha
